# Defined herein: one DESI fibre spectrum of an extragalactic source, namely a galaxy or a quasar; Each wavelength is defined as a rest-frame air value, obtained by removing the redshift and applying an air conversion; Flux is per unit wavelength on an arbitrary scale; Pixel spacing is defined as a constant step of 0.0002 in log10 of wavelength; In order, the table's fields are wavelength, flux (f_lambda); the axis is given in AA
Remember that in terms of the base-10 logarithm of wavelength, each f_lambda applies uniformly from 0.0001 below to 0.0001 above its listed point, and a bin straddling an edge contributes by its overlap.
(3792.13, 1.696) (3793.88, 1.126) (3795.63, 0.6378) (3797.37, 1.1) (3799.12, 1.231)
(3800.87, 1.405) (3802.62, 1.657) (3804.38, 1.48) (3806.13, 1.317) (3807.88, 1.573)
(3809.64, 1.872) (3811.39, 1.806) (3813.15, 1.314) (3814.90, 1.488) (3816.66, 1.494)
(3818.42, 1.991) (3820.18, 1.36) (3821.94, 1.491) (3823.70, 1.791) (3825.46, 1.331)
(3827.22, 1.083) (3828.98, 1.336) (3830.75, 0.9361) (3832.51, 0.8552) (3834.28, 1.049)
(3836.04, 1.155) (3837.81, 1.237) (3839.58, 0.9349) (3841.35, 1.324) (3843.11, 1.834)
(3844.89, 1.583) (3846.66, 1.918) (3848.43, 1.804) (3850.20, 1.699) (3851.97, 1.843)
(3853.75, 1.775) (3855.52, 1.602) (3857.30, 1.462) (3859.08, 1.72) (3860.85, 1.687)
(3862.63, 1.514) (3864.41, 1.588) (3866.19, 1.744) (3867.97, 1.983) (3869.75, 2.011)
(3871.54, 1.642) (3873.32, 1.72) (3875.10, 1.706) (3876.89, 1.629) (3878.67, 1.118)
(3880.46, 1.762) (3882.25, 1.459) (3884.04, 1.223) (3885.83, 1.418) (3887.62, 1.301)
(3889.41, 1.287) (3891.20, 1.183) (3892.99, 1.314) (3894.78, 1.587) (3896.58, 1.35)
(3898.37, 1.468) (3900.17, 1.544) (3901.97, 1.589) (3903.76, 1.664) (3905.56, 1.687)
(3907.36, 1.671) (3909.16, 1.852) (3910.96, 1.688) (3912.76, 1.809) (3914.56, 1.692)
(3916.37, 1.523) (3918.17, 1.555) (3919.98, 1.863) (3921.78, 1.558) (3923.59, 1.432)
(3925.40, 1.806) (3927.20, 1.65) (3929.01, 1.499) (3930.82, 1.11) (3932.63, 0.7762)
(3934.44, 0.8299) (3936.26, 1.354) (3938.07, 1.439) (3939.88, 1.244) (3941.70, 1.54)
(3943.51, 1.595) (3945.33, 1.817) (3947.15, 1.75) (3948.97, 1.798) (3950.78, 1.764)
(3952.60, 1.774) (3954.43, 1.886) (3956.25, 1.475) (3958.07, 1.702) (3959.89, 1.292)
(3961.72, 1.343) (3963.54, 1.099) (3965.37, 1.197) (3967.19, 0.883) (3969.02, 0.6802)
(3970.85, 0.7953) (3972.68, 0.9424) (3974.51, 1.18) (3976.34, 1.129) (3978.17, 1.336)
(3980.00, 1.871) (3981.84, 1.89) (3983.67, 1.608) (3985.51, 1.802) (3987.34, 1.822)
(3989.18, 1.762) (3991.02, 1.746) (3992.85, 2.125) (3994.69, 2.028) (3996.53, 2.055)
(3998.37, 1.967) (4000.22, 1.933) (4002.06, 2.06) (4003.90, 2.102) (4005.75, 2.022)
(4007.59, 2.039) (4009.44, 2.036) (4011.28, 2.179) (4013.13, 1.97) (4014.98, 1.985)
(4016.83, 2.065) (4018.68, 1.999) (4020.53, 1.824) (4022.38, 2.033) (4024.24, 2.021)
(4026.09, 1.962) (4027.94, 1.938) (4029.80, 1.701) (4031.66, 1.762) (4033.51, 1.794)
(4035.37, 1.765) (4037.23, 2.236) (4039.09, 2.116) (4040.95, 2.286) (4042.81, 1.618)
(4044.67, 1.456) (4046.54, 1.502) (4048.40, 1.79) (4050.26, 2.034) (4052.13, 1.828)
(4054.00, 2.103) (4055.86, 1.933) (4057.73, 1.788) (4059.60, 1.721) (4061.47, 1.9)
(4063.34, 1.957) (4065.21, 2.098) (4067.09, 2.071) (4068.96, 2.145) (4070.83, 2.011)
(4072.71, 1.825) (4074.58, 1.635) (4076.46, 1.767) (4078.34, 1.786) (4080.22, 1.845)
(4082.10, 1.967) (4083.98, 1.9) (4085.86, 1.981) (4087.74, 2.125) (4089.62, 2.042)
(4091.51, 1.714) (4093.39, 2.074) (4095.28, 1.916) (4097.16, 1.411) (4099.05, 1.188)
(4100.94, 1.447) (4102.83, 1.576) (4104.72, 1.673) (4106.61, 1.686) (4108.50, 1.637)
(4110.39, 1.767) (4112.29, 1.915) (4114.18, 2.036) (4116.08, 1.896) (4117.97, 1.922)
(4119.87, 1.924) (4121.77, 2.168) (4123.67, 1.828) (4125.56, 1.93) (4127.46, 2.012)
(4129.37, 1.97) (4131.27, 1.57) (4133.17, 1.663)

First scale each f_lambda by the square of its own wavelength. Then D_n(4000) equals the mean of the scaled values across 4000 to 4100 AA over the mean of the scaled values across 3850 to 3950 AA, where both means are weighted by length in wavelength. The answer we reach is 1.3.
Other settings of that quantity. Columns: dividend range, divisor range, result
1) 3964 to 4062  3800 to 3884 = 1.27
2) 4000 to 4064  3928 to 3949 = 1.46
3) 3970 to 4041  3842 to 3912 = 1.23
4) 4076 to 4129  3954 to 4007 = 1.23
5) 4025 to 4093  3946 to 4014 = 1.19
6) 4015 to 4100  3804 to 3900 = 1.39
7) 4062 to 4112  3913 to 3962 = 1.28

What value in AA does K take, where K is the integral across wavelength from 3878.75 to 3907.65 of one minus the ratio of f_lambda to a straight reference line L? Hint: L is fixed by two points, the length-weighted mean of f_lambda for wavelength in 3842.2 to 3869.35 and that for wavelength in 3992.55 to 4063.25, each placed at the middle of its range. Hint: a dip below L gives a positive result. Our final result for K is 5.13 AA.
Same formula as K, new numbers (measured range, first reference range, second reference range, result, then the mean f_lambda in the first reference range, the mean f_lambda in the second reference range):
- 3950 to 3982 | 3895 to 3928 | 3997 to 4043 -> 8.39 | 1.63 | 1.98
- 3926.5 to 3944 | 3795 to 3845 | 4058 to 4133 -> 3.07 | 1.37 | 1.84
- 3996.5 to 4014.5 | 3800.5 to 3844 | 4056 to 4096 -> -2.63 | 1.4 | 1.92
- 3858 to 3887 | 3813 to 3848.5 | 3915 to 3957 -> -3.50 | 1.39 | 1.53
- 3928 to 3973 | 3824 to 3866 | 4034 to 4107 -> 7.91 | 1.46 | 1.84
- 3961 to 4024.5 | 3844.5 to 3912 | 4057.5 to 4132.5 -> 1.23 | 1.6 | 1.85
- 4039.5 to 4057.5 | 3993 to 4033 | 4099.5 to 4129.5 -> 0.78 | 1.99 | 1.82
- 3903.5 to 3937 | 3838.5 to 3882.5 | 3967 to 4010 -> 2.64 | 1.64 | 1.67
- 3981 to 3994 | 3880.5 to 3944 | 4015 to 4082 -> -0.89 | 1.48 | 1.9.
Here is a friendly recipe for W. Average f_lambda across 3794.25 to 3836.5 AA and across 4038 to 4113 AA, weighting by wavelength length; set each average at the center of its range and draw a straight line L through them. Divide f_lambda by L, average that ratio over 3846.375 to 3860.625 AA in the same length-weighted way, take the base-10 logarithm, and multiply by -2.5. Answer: -0.20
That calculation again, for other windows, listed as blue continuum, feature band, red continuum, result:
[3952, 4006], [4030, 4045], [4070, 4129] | -0.115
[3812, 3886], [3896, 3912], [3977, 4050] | 0.017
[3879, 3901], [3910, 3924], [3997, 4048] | -0.096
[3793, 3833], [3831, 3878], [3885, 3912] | -0.088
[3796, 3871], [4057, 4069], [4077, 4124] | -0.099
